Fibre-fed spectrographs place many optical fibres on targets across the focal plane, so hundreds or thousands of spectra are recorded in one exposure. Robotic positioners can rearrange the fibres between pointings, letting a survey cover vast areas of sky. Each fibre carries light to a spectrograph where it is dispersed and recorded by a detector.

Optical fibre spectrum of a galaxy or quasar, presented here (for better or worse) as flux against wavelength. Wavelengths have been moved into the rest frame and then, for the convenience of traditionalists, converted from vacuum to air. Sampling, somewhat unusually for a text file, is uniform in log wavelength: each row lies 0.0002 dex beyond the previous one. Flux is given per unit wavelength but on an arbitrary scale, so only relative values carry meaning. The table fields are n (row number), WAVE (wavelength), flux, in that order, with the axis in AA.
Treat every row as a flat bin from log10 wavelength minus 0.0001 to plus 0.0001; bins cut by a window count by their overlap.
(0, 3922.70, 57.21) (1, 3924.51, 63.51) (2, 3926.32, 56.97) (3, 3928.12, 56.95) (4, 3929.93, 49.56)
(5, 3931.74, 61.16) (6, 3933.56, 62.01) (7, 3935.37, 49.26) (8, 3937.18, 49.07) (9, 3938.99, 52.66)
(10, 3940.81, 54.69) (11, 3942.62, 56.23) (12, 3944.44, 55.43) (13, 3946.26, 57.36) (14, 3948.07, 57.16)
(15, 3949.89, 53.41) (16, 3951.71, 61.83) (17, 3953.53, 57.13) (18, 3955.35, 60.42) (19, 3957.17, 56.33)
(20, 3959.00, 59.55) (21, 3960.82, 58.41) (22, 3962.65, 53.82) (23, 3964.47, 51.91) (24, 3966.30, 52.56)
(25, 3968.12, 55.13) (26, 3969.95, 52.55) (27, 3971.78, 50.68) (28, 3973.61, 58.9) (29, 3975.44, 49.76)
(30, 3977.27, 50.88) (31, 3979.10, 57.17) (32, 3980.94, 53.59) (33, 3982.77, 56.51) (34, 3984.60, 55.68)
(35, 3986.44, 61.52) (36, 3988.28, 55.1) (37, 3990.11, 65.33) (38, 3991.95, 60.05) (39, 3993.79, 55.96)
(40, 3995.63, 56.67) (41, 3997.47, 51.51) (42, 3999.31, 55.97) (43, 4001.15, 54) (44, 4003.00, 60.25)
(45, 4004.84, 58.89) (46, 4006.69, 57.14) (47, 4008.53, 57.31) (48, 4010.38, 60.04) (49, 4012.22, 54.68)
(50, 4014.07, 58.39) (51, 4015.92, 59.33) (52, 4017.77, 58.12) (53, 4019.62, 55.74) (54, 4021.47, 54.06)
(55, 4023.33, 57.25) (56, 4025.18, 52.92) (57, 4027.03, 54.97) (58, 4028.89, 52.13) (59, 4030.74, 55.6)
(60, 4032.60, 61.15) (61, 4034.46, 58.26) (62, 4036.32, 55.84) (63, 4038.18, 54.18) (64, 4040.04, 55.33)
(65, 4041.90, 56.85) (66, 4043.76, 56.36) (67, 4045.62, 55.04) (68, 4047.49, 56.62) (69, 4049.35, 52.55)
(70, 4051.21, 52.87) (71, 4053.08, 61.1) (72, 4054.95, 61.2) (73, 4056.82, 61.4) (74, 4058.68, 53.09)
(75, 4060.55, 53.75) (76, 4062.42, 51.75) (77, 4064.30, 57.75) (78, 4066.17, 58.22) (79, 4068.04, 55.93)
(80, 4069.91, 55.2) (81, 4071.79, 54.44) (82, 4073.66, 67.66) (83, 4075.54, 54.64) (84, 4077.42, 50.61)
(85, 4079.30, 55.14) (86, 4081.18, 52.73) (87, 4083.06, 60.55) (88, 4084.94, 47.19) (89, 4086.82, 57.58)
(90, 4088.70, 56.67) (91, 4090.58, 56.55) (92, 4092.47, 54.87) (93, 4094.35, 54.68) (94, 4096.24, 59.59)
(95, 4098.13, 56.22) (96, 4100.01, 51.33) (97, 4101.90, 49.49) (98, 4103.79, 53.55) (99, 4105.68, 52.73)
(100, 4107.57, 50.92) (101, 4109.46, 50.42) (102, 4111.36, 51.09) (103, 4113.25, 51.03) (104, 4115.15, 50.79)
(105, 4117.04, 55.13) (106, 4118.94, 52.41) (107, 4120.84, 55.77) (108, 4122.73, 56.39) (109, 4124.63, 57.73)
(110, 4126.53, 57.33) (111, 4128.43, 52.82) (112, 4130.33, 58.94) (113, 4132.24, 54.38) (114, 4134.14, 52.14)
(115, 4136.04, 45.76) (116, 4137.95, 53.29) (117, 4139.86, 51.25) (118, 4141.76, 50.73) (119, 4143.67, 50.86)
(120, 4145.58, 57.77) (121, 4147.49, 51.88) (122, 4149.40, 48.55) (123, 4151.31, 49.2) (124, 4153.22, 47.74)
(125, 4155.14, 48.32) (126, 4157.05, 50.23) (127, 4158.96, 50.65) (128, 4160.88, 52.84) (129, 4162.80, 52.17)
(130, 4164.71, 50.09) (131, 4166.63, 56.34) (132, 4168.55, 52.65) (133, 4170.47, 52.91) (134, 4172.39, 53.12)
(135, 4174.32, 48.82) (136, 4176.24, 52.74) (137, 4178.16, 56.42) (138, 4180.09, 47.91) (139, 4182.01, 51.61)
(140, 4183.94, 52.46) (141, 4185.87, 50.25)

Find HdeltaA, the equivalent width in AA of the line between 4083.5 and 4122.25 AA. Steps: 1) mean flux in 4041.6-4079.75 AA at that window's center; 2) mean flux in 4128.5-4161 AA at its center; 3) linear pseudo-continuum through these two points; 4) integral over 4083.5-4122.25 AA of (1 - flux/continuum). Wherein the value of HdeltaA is 0.2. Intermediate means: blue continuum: 56.3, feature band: 53.5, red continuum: 51.4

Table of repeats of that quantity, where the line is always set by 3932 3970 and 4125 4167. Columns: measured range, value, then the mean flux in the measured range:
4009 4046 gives -1.4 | 56.3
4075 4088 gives -0.2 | 54.1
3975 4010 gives -1.1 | 56.6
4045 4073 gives -1.3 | 56.2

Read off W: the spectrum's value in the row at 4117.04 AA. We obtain 55.13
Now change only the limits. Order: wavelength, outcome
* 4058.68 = 53.09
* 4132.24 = 54.38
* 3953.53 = 57.13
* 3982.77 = 56.51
